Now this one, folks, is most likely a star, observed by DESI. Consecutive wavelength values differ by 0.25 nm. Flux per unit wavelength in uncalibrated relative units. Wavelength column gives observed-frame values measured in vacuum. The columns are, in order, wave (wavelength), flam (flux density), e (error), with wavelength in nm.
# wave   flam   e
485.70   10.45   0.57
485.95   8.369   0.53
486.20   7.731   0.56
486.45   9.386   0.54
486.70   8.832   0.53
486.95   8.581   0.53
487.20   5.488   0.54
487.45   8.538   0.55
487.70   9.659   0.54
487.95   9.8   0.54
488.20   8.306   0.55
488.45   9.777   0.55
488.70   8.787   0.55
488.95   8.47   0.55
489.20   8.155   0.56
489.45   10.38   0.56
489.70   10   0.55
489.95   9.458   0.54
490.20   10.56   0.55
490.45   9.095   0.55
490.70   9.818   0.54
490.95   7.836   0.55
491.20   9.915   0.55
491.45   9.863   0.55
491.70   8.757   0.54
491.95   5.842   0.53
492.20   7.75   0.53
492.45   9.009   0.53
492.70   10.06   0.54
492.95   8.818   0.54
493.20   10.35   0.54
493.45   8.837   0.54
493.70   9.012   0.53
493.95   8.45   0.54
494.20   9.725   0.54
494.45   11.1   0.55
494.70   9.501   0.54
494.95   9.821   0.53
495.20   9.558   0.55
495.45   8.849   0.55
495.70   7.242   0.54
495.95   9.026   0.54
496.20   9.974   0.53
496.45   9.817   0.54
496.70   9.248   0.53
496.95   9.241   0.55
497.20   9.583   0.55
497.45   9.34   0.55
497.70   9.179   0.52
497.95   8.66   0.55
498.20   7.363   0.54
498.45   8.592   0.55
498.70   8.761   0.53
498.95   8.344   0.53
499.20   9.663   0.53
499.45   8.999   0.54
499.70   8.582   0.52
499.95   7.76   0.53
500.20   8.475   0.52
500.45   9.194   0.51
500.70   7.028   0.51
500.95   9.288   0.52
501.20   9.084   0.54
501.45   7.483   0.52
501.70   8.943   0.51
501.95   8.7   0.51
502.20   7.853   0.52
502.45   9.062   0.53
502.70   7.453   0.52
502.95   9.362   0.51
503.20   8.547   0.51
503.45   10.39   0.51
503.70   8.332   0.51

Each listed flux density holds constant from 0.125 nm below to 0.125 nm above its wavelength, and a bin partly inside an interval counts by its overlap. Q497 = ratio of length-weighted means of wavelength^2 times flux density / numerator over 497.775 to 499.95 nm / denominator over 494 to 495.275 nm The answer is 0.88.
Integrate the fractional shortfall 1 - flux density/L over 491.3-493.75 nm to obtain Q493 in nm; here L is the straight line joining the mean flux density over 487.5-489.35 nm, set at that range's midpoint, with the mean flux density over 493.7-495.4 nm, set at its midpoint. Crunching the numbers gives 0.15 nm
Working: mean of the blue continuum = 8.99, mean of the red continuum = 9.61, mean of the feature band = 8.84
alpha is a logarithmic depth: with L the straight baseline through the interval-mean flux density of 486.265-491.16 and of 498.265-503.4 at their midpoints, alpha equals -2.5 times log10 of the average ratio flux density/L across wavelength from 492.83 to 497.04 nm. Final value -0.066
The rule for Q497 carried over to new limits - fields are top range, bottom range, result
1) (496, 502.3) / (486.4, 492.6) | 1.03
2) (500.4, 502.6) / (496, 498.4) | 0.94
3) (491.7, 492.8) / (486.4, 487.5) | 1.04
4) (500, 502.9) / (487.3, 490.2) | 0.96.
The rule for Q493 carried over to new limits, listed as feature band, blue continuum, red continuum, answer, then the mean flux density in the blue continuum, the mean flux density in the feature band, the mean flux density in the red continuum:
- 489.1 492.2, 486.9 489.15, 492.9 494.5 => -0.044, 8.59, 9.09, 9.42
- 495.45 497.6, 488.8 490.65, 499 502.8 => -0.070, 9.45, 9.16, 8.51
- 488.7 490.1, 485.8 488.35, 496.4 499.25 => -0.110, 8.5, 9.27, 8.94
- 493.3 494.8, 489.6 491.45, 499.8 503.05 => -0.044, 9.54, 9.45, 8.43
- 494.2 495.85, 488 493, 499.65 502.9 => -0.111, 9.05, 9.37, 8.4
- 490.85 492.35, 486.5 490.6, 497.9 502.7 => 0.089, 9.01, 8.35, 8.49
